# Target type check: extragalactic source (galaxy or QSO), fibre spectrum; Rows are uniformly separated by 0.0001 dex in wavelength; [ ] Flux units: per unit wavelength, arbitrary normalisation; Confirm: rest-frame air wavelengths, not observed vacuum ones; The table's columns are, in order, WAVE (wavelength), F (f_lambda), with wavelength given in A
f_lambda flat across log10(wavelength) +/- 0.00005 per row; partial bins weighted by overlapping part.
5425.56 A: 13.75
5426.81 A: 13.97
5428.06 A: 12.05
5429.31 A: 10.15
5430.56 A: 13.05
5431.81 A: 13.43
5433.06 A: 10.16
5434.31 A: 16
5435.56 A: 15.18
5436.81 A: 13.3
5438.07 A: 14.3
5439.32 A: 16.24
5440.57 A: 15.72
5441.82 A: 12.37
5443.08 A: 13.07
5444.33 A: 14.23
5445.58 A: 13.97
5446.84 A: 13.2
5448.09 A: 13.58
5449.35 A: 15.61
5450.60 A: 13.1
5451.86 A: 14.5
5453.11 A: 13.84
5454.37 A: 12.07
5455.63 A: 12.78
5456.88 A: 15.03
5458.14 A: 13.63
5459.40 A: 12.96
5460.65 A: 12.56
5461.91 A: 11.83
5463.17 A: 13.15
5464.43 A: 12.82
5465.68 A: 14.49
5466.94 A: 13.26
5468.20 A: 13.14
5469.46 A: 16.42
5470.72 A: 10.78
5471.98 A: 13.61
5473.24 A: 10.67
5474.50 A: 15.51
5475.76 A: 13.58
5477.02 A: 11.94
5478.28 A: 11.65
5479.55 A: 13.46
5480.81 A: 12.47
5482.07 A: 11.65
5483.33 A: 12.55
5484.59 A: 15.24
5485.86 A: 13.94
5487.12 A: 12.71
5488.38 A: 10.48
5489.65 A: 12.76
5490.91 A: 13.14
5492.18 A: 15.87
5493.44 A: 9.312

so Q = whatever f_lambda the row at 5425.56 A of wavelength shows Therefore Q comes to 13.75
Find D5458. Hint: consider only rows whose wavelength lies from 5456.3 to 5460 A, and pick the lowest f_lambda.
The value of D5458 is 12.96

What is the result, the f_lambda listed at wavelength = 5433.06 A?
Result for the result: 10.16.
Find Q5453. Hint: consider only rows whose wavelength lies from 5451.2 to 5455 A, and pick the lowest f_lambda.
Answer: 12.07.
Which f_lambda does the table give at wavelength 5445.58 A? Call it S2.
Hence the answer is 13.97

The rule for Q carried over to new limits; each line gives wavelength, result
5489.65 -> 12.76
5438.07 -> 14.3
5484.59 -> 15.24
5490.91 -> 13.14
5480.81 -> 12.47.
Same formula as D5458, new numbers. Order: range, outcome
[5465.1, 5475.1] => 10.67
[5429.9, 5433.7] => 10.16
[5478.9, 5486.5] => 11.65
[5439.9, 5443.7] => 12.37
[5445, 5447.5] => 13.2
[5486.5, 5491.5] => 10.48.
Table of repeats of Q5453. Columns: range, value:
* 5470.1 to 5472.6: 10.78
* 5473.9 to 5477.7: 11.94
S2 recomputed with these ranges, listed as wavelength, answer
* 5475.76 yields 13.58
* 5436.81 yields 13.3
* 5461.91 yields 11.83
